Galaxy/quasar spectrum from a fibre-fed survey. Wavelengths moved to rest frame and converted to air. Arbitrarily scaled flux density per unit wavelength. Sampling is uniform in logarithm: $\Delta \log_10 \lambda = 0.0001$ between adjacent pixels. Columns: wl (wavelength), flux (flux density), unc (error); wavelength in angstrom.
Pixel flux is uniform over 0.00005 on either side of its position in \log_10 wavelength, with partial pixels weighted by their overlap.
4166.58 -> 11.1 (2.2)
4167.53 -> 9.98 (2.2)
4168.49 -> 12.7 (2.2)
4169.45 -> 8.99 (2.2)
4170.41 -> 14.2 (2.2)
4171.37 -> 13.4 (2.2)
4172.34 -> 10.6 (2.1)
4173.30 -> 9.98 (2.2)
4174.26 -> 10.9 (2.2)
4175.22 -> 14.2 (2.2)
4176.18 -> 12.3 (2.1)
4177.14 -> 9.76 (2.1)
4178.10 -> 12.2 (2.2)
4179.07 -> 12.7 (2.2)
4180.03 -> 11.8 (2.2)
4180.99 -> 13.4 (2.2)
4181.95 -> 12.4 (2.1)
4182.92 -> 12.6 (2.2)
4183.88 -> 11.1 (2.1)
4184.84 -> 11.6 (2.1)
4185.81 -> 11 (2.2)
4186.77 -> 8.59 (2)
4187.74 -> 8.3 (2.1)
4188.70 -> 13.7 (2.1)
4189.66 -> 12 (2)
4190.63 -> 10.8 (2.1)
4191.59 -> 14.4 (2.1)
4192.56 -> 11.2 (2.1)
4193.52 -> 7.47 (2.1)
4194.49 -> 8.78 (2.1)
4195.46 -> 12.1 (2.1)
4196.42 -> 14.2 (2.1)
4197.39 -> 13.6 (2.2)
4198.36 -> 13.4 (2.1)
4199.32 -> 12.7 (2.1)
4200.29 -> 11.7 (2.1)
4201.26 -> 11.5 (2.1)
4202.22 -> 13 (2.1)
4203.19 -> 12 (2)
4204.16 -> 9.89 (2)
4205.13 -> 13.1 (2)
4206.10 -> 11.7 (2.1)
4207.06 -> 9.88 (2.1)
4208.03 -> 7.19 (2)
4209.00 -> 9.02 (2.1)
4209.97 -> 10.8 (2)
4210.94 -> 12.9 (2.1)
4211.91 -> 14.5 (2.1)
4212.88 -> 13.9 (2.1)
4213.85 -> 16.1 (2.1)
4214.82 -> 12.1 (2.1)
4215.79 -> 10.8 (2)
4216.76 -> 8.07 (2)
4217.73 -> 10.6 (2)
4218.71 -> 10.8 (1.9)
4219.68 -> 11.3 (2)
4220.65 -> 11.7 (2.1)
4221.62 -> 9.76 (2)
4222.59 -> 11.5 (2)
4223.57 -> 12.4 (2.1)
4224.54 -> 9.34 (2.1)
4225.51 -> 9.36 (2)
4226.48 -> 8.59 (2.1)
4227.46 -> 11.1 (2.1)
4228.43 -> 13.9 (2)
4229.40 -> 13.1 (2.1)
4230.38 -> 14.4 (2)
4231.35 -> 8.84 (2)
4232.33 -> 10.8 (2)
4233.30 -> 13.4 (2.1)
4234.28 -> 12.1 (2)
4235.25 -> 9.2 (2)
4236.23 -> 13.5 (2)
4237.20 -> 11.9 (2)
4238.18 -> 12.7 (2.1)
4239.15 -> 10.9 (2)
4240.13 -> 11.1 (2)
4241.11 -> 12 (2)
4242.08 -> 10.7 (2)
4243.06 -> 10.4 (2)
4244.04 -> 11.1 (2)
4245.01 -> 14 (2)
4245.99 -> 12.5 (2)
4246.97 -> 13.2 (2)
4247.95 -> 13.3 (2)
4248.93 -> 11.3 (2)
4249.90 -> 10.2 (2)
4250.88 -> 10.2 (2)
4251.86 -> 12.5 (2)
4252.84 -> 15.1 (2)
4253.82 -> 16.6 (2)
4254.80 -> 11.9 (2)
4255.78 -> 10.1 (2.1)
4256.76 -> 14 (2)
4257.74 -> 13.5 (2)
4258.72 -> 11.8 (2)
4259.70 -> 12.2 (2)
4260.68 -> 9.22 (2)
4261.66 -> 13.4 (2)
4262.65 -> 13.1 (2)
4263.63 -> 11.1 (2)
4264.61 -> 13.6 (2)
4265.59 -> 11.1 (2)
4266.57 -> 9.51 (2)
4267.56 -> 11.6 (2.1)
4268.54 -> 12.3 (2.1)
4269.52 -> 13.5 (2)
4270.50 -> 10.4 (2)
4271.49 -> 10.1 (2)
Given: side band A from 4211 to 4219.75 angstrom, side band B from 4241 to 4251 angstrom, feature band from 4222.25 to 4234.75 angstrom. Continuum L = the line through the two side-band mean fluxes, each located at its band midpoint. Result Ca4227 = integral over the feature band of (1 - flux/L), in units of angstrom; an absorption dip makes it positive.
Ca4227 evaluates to 0.5 angstrom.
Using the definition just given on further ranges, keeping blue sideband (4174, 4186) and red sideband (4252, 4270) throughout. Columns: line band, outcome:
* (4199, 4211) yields 1.04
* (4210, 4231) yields 0.94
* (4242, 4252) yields 0.47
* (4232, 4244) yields 0.74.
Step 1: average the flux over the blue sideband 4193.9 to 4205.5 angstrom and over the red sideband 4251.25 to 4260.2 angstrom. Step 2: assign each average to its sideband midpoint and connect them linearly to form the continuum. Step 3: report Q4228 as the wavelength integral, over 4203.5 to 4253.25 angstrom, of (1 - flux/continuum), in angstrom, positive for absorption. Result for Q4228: 4.1 angstrom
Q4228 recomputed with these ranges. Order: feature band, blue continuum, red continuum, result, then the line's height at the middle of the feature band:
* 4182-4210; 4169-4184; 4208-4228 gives 0.59 angstrom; 11.6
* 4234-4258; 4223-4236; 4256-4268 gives -1.03 angstrom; 11.6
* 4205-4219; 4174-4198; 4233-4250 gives 0.44 angstrom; 11.8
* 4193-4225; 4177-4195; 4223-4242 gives -0.19 angstrom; 11.4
